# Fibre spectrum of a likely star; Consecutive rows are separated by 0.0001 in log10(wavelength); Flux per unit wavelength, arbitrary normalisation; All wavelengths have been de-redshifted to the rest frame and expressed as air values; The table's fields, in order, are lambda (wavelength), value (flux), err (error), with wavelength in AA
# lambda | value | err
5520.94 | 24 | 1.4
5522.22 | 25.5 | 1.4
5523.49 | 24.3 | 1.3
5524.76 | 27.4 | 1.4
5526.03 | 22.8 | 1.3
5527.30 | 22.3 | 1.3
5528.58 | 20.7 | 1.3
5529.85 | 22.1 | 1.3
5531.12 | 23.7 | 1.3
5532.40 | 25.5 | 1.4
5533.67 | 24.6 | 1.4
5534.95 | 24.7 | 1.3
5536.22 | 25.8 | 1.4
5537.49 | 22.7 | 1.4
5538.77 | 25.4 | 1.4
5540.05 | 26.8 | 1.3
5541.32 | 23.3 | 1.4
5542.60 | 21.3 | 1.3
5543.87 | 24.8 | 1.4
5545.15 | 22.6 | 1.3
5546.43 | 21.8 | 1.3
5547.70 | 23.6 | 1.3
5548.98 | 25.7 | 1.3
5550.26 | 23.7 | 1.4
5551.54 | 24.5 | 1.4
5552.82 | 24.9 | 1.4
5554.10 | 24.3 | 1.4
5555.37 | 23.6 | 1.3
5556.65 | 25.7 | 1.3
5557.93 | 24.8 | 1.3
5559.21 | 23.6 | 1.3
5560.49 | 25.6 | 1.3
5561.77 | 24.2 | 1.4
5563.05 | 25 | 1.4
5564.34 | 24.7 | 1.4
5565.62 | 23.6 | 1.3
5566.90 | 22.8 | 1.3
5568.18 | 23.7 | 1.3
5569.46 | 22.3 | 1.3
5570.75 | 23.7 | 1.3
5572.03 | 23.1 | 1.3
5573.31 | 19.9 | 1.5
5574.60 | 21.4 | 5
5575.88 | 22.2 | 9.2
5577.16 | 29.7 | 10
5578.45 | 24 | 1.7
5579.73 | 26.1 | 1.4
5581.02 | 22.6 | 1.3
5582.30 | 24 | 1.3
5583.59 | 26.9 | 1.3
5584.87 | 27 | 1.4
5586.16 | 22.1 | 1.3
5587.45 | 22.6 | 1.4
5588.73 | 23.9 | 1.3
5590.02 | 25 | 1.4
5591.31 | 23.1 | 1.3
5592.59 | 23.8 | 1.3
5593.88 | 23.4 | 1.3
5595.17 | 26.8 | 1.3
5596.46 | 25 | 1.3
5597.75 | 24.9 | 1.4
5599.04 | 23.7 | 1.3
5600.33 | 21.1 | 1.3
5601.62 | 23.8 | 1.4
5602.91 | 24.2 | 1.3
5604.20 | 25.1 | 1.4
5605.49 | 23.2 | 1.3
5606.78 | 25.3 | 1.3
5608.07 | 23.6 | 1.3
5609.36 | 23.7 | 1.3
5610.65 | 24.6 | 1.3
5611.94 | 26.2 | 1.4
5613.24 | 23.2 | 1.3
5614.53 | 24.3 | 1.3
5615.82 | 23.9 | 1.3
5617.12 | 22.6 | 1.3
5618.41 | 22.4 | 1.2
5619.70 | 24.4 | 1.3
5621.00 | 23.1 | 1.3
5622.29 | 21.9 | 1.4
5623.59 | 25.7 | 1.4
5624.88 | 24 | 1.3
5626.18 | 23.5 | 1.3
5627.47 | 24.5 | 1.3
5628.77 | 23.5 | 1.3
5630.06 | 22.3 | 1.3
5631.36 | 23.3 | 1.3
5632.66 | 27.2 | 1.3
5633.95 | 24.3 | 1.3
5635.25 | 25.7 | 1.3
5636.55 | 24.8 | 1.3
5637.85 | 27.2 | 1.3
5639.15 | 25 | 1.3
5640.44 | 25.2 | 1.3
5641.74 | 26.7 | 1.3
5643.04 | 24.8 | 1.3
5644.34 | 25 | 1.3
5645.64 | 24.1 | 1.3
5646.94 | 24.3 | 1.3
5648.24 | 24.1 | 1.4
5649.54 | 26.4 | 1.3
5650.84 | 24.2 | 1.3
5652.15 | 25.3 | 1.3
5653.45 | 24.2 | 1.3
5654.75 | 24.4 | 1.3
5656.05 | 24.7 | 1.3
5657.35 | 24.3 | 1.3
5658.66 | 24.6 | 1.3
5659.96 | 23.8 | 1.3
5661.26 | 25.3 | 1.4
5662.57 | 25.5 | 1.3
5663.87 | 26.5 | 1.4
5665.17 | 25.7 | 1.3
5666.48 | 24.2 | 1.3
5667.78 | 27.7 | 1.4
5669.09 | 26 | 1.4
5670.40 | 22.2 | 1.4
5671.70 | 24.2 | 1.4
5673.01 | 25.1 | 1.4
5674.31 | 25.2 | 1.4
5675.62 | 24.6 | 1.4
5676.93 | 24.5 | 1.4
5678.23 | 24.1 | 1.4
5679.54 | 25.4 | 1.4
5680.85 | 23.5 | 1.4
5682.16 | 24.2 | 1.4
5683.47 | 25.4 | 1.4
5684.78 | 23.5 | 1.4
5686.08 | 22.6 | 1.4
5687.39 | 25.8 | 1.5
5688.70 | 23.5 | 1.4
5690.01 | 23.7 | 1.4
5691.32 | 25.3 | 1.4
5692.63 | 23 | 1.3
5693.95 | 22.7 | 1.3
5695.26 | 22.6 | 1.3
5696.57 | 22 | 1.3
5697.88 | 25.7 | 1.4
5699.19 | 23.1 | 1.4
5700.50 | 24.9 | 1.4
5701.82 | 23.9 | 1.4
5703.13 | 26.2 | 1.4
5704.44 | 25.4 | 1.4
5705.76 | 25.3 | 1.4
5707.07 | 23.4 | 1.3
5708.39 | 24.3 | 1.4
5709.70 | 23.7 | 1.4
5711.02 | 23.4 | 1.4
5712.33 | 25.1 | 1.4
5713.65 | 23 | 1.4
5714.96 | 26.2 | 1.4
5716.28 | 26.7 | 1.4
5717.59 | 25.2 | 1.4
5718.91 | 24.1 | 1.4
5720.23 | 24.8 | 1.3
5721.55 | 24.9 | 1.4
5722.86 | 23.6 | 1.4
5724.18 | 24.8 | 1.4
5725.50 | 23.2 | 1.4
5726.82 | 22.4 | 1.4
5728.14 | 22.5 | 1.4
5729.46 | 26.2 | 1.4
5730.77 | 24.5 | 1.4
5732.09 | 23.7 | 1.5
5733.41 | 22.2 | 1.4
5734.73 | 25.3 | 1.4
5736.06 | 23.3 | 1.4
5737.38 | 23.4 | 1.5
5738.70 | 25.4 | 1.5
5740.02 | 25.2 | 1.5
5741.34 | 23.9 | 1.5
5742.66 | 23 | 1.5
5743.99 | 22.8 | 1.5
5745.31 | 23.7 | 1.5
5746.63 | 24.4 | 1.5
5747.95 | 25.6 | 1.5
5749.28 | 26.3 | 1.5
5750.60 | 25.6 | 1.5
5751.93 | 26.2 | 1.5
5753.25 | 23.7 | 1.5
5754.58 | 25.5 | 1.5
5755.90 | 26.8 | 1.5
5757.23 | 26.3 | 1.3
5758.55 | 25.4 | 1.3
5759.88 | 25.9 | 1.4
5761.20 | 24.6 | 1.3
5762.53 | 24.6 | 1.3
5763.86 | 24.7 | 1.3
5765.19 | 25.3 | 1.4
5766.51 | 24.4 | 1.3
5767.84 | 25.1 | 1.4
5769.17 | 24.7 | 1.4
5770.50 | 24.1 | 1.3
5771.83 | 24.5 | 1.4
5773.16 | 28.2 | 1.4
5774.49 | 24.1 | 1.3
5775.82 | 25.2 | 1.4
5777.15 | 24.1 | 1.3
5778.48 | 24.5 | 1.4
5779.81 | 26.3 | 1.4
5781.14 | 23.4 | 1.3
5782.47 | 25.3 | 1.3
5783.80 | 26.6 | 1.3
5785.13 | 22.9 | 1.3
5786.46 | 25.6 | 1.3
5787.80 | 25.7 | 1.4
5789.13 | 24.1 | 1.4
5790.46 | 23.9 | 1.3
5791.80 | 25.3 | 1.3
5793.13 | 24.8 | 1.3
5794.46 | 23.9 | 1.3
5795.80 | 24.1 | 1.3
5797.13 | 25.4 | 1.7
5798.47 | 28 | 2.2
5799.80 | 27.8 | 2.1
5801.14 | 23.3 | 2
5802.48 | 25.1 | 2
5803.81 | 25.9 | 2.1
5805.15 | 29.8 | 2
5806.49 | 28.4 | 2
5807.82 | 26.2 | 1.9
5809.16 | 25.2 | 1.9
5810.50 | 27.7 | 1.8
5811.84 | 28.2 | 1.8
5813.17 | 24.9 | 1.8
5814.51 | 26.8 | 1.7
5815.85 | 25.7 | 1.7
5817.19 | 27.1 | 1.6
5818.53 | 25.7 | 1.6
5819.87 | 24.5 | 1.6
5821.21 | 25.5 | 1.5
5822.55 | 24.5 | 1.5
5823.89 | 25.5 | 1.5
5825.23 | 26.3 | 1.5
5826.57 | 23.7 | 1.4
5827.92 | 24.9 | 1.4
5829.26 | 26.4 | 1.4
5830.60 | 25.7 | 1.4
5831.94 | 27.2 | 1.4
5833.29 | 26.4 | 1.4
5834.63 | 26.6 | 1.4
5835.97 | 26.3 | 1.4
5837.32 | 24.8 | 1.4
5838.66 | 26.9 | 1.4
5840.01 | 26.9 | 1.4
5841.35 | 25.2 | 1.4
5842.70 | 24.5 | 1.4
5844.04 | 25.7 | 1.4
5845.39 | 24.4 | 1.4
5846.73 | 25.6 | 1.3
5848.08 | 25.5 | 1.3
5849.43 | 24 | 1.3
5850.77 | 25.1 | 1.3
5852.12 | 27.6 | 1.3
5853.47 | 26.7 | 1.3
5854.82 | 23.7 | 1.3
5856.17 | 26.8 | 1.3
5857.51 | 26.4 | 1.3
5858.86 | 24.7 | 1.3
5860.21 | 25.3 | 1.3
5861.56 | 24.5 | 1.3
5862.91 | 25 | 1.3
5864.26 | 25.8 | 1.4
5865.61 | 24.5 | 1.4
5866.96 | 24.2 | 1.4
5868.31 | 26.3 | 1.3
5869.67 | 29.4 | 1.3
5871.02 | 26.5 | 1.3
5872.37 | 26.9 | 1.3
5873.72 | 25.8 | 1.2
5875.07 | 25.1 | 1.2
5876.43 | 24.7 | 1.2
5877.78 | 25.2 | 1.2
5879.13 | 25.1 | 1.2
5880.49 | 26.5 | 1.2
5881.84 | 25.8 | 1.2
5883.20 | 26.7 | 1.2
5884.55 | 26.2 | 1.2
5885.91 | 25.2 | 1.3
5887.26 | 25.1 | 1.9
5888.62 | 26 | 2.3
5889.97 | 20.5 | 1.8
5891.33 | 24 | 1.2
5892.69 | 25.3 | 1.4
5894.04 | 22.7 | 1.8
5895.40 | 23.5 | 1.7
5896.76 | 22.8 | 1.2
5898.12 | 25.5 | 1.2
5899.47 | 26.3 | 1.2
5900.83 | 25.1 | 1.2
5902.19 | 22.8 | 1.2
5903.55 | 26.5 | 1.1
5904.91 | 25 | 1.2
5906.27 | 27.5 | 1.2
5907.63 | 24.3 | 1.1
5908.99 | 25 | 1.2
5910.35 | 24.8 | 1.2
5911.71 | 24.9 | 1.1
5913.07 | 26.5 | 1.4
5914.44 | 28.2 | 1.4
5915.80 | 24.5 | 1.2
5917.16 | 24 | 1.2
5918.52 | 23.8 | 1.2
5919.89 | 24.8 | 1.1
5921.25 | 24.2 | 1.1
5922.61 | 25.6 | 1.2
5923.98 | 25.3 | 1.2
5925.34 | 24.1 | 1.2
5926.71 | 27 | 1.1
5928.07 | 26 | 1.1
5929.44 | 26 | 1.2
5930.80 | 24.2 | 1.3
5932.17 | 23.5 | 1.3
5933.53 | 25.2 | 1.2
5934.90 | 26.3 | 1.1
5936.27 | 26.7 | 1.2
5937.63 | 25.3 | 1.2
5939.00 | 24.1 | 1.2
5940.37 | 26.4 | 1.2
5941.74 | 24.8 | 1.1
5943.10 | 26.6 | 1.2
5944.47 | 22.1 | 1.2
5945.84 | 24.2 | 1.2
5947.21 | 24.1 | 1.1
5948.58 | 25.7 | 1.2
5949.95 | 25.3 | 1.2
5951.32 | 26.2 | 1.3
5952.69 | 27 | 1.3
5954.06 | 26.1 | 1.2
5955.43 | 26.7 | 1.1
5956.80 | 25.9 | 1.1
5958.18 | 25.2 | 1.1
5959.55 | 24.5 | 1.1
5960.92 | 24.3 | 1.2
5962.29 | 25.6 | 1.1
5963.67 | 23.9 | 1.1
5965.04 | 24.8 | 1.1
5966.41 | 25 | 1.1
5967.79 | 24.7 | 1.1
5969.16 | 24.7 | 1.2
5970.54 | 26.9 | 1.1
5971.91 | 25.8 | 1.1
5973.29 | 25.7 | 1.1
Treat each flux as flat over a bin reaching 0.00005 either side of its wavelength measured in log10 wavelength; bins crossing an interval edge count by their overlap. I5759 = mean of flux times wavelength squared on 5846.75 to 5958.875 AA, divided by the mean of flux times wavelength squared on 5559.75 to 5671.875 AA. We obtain 1.15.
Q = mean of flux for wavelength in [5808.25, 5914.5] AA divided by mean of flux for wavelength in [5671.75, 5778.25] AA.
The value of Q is 1.0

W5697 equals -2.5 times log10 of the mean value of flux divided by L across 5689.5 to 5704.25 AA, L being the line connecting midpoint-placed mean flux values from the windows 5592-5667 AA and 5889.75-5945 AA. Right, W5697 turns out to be 0.03 mag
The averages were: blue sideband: 24.5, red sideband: 25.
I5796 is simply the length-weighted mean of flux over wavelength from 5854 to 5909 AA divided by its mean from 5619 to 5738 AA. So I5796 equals 1.03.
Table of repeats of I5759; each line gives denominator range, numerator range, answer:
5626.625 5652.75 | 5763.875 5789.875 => 1.05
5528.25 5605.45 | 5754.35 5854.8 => 1.16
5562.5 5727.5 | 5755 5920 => 1.12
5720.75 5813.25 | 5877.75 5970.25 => 1.06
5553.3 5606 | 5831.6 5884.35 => 1.18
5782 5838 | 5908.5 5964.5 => 1.02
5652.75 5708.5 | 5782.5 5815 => 1.10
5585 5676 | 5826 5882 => 1.14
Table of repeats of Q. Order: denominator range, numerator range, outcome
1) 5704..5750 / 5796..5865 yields 1.06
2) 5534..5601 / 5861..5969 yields 1.05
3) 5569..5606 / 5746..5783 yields 1.05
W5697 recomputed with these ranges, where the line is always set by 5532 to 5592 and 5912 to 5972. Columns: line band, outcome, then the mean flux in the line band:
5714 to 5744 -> 0.016 mag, 24.2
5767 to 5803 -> -0.011 mag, 25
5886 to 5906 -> 0.029 mag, 24.5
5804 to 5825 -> -0.063 mag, 26.4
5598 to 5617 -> 0.012 mag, 24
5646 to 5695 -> -0.006 mag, 24.6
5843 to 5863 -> -0.018 mag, 25.4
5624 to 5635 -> 0.006 mag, 24.2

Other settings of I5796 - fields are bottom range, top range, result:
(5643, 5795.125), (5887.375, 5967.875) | 1.02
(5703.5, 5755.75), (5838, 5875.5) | 1.05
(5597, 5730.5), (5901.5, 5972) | 1.03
